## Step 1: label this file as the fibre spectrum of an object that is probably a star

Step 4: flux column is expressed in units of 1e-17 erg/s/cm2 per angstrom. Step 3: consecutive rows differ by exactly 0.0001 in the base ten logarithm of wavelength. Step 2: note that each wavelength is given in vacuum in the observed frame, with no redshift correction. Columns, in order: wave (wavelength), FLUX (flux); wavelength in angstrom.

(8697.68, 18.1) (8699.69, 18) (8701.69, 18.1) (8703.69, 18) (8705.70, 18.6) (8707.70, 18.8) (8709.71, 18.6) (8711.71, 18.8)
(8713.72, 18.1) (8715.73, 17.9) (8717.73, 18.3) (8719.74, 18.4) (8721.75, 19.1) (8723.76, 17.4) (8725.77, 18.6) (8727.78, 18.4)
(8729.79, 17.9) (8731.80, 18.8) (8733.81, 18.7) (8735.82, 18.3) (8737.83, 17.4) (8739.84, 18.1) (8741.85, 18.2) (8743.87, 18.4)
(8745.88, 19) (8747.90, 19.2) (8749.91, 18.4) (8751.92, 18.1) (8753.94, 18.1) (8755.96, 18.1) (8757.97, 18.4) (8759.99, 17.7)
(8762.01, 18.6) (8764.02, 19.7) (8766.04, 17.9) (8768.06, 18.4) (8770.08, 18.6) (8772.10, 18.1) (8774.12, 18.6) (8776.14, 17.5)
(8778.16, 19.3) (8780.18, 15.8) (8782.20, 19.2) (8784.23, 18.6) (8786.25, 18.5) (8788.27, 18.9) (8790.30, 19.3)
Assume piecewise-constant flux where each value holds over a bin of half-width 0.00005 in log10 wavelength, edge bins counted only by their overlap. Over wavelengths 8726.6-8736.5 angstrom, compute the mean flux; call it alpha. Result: 18.4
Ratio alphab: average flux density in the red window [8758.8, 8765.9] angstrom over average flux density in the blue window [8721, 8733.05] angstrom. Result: 1.0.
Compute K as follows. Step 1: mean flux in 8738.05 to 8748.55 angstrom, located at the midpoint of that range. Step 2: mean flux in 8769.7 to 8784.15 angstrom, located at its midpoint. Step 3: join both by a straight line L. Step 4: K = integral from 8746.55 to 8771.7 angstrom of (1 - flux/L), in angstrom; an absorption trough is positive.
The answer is -0.2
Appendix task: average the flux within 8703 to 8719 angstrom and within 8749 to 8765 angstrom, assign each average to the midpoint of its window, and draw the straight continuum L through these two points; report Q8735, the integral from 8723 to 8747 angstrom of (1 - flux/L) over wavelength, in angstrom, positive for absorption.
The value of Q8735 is 0.1 angstrom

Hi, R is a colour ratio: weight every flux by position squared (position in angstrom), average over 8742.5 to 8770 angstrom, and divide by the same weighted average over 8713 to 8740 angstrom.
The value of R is 1.02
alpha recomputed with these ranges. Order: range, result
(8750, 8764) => 18.3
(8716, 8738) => 18.3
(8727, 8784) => 18.3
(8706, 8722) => 18.5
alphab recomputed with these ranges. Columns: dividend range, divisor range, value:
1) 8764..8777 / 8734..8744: 1.01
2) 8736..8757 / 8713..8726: 1.00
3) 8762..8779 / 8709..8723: 1.00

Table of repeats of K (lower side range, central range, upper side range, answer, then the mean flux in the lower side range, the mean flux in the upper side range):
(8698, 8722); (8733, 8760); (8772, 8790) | 0.04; 18.4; 18.3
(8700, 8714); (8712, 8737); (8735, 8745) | -0.11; 18.4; 18.1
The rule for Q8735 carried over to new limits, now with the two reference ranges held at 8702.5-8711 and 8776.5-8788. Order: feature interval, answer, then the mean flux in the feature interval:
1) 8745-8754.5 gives -0.1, 18.6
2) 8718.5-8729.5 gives 0.1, 18.3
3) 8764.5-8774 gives 0.0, 18.4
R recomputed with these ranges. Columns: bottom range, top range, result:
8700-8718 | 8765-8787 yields 1.01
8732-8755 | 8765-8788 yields 1.00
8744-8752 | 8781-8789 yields 1.01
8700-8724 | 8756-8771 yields 1.02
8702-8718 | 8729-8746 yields 1.00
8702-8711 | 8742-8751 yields 1.02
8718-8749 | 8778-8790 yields 1.01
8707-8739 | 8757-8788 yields 1.01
